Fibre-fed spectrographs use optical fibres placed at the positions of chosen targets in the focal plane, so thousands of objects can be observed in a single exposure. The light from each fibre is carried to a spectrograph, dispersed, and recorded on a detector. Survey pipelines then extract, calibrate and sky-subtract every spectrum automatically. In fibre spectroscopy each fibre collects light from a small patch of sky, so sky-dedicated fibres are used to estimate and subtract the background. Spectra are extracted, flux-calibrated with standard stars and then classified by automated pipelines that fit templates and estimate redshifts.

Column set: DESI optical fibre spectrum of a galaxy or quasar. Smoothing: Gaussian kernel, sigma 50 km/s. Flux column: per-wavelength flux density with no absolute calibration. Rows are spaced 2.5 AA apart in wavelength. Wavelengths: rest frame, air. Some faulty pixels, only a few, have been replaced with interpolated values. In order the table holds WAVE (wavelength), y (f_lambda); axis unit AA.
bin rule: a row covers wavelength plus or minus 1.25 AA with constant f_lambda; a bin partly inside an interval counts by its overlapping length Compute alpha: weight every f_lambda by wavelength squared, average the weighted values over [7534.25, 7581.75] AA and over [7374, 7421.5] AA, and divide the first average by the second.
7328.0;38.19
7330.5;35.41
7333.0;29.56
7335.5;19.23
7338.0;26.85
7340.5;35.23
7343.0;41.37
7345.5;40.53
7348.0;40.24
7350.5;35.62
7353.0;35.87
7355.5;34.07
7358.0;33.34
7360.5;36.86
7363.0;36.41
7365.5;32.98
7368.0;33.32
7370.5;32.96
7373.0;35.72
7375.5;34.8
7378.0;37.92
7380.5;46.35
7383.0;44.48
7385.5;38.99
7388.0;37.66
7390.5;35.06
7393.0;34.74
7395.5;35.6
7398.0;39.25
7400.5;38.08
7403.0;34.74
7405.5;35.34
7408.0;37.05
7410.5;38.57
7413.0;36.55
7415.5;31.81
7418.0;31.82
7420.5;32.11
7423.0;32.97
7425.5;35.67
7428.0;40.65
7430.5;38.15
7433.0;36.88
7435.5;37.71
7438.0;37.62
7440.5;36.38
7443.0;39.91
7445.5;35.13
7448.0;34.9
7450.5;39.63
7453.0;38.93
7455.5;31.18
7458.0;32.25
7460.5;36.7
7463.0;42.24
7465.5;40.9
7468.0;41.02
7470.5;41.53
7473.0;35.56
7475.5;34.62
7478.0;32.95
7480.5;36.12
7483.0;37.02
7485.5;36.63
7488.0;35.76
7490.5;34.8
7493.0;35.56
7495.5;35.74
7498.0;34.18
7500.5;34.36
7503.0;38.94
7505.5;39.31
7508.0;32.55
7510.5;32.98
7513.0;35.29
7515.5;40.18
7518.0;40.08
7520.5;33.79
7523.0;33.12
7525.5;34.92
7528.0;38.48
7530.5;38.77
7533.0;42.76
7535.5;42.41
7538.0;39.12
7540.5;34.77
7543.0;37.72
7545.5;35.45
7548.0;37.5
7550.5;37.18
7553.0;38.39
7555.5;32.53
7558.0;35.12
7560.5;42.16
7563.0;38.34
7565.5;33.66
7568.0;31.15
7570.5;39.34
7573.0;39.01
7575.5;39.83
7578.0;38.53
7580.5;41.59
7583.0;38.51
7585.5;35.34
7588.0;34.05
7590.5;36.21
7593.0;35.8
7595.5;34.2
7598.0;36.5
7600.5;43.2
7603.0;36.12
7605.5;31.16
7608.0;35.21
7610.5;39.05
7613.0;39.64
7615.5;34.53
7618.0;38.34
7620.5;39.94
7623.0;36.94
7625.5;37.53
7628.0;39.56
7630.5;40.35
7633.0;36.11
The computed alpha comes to 1.06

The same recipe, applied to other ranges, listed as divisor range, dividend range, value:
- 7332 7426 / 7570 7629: 1.12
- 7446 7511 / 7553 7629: 1.05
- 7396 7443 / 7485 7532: 1.02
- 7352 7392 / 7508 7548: 1.06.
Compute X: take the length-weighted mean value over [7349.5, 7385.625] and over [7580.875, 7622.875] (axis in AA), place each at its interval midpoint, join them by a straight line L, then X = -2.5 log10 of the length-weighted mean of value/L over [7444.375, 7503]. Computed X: 0.01 mag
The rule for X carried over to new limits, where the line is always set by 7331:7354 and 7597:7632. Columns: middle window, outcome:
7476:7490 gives 0.01 mag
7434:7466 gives -0.05 mag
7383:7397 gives -0.08 mag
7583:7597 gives 0.06 mag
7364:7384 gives -0.09 mag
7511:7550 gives -0.03 mag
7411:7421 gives 0.04 mag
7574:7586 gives -0.05 mag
